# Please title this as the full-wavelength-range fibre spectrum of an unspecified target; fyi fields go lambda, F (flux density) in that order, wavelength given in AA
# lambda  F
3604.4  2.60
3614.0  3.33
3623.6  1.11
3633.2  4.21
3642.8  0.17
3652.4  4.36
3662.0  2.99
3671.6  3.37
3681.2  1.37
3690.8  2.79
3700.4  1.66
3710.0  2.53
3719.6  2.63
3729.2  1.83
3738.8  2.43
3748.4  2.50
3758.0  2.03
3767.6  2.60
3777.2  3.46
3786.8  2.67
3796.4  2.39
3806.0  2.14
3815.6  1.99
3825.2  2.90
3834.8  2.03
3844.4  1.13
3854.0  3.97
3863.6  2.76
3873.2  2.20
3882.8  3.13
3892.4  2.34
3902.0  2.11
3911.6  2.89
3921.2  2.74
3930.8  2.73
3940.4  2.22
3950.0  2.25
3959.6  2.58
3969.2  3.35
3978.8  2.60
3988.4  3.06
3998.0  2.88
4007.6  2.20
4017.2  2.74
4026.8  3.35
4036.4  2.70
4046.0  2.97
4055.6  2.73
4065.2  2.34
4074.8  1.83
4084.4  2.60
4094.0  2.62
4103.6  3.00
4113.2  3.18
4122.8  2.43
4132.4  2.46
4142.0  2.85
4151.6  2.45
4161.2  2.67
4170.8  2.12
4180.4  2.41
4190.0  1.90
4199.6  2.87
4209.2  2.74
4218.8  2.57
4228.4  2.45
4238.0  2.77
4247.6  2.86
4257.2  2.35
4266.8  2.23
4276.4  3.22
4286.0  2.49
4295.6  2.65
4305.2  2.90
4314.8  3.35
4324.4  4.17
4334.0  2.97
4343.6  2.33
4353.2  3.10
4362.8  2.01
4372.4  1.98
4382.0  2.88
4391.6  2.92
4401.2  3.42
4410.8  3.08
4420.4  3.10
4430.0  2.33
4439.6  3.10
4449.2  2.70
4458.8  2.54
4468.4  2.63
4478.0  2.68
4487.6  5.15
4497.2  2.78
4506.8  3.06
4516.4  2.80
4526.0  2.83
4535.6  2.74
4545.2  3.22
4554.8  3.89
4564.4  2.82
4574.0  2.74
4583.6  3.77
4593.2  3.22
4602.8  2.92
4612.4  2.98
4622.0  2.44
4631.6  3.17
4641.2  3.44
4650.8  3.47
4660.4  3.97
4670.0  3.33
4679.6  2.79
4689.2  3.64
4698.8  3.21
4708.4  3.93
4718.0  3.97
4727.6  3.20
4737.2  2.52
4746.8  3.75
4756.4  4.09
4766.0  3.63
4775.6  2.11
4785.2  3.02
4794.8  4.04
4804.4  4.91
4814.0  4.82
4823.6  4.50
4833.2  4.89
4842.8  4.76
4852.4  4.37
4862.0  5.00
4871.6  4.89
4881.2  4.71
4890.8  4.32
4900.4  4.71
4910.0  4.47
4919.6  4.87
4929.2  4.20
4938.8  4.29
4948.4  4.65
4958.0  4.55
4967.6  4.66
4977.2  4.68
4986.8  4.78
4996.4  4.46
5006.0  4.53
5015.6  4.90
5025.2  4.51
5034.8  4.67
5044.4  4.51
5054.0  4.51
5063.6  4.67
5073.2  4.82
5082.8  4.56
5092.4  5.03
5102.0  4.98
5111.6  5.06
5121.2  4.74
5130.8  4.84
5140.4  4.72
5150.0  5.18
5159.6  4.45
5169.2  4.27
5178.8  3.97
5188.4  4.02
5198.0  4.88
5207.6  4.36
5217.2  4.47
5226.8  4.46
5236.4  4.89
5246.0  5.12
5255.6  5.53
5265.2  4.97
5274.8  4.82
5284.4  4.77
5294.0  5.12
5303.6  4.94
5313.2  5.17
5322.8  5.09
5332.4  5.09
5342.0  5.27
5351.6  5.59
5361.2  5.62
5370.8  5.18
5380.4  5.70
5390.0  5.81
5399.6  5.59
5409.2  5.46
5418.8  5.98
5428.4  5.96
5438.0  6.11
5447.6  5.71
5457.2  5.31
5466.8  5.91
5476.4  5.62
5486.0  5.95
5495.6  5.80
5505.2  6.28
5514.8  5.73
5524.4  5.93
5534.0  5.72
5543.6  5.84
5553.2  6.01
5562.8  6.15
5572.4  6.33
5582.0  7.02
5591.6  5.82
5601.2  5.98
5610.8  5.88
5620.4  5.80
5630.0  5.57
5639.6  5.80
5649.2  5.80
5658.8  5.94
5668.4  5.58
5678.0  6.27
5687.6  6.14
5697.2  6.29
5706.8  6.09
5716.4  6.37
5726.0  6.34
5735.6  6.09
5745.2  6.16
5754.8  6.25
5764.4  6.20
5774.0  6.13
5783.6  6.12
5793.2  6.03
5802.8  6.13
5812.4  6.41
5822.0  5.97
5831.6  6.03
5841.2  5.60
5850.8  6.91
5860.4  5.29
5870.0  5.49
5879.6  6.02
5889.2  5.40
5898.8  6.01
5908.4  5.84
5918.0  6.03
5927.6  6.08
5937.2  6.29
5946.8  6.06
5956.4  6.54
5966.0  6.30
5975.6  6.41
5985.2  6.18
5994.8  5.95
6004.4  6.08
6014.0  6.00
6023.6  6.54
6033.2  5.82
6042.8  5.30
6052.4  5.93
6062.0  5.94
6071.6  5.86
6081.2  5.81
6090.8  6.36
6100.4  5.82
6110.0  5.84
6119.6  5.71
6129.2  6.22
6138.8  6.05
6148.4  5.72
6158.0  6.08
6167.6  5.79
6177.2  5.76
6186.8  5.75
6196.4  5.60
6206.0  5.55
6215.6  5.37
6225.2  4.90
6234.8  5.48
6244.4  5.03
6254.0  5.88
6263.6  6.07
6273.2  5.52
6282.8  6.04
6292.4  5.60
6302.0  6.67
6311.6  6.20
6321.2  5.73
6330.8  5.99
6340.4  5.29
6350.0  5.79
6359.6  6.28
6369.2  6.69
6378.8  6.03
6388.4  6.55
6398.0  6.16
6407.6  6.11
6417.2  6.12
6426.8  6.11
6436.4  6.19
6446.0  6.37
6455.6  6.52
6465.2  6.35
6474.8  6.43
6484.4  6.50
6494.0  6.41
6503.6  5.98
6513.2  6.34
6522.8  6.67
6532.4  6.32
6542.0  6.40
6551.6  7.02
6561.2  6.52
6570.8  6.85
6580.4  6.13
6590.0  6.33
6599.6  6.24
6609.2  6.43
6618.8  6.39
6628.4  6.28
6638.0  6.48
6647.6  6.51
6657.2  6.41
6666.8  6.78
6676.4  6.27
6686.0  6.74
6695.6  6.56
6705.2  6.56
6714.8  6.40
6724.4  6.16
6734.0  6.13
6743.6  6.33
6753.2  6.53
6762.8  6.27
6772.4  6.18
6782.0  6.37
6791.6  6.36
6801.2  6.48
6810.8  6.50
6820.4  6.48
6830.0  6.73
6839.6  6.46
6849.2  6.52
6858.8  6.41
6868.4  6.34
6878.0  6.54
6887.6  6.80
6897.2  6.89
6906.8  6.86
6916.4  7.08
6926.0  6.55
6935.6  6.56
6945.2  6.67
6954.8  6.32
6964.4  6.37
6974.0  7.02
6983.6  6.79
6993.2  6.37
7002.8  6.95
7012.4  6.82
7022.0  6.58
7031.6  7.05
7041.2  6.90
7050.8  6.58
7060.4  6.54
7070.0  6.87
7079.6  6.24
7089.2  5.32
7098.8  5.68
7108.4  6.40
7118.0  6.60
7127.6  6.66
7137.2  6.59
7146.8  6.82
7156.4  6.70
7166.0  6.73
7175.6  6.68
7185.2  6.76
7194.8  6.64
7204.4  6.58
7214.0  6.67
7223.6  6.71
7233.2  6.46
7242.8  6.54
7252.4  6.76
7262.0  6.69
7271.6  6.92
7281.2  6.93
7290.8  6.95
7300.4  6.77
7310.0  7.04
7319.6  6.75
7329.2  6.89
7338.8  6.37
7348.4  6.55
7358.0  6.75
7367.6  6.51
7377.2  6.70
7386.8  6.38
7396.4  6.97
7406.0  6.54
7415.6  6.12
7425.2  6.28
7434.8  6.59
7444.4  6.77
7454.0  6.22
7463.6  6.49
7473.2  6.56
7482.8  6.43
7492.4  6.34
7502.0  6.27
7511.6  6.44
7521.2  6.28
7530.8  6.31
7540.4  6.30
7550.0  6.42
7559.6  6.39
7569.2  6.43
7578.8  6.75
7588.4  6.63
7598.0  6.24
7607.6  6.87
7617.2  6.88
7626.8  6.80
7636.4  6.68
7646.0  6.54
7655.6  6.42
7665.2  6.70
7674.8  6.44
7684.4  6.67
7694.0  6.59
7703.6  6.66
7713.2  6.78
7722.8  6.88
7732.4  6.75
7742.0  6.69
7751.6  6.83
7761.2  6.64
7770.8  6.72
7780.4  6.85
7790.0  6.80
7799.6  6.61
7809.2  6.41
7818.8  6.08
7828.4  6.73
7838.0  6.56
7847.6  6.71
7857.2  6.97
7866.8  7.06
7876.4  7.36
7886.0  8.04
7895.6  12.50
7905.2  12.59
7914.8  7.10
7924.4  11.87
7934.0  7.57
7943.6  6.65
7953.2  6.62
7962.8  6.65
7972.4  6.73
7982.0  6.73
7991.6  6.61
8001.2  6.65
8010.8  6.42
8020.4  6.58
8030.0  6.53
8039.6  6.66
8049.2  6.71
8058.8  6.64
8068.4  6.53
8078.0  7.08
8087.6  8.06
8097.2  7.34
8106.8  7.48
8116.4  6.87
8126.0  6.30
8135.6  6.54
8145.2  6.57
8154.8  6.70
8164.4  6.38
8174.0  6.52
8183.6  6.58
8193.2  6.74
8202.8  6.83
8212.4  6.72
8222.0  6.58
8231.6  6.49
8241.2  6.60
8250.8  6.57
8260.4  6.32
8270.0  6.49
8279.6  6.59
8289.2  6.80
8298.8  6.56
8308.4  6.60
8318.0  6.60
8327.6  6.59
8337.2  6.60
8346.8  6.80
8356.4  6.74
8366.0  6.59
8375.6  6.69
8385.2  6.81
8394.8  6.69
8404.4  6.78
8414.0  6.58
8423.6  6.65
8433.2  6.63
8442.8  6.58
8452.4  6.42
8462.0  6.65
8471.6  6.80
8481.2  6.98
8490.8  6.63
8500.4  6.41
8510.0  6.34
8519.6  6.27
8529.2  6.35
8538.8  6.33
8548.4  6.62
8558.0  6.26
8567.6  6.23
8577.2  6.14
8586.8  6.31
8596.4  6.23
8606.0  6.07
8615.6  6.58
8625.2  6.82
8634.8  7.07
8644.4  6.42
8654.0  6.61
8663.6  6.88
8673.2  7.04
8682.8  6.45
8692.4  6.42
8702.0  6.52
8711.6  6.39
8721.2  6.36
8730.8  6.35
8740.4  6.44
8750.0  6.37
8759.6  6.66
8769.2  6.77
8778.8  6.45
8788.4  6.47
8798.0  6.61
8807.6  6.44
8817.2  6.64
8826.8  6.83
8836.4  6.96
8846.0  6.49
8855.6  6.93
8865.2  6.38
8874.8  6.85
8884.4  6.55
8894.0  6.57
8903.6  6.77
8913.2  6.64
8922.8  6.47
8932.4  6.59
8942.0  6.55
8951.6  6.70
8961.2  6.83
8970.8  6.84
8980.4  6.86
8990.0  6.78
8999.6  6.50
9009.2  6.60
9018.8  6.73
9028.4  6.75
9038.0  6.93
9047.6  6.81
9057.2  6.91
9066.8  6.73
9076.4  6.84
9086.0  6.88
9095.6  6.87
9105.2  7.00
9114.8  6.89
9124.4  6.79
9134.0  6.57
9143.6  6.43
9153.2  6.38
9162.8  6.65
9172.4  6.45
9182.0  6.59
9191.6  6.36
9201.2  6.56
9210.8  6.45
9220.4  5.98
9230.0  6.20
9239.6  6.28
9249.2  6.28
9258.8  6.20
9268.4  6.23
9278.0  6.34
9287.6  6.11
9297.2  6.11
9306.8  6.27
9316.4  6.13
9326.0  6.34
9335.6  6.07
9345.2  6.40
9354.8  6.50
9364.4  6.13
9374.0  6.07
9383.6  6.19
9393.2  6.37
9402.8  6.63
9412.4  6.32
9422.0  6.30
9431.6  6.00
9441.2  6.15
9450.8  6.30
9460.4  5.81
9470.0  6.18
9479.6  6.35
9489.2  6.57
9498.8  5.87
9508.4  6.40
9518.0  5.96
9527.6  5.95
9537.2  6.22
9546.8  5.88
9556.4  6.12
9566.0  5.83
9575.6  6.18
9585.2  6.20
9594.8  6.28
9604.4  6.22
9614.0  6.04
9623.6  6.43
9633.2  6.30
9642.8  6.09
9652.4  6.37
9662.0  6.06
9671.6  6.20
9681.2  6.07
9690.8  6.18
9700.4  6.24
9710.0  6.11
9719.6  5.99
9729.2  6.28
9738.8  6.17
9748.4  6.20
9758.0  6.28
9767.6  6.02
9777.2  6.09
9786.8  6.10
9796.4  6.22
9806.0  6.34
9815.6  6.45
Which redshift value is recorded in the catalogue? 0.204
